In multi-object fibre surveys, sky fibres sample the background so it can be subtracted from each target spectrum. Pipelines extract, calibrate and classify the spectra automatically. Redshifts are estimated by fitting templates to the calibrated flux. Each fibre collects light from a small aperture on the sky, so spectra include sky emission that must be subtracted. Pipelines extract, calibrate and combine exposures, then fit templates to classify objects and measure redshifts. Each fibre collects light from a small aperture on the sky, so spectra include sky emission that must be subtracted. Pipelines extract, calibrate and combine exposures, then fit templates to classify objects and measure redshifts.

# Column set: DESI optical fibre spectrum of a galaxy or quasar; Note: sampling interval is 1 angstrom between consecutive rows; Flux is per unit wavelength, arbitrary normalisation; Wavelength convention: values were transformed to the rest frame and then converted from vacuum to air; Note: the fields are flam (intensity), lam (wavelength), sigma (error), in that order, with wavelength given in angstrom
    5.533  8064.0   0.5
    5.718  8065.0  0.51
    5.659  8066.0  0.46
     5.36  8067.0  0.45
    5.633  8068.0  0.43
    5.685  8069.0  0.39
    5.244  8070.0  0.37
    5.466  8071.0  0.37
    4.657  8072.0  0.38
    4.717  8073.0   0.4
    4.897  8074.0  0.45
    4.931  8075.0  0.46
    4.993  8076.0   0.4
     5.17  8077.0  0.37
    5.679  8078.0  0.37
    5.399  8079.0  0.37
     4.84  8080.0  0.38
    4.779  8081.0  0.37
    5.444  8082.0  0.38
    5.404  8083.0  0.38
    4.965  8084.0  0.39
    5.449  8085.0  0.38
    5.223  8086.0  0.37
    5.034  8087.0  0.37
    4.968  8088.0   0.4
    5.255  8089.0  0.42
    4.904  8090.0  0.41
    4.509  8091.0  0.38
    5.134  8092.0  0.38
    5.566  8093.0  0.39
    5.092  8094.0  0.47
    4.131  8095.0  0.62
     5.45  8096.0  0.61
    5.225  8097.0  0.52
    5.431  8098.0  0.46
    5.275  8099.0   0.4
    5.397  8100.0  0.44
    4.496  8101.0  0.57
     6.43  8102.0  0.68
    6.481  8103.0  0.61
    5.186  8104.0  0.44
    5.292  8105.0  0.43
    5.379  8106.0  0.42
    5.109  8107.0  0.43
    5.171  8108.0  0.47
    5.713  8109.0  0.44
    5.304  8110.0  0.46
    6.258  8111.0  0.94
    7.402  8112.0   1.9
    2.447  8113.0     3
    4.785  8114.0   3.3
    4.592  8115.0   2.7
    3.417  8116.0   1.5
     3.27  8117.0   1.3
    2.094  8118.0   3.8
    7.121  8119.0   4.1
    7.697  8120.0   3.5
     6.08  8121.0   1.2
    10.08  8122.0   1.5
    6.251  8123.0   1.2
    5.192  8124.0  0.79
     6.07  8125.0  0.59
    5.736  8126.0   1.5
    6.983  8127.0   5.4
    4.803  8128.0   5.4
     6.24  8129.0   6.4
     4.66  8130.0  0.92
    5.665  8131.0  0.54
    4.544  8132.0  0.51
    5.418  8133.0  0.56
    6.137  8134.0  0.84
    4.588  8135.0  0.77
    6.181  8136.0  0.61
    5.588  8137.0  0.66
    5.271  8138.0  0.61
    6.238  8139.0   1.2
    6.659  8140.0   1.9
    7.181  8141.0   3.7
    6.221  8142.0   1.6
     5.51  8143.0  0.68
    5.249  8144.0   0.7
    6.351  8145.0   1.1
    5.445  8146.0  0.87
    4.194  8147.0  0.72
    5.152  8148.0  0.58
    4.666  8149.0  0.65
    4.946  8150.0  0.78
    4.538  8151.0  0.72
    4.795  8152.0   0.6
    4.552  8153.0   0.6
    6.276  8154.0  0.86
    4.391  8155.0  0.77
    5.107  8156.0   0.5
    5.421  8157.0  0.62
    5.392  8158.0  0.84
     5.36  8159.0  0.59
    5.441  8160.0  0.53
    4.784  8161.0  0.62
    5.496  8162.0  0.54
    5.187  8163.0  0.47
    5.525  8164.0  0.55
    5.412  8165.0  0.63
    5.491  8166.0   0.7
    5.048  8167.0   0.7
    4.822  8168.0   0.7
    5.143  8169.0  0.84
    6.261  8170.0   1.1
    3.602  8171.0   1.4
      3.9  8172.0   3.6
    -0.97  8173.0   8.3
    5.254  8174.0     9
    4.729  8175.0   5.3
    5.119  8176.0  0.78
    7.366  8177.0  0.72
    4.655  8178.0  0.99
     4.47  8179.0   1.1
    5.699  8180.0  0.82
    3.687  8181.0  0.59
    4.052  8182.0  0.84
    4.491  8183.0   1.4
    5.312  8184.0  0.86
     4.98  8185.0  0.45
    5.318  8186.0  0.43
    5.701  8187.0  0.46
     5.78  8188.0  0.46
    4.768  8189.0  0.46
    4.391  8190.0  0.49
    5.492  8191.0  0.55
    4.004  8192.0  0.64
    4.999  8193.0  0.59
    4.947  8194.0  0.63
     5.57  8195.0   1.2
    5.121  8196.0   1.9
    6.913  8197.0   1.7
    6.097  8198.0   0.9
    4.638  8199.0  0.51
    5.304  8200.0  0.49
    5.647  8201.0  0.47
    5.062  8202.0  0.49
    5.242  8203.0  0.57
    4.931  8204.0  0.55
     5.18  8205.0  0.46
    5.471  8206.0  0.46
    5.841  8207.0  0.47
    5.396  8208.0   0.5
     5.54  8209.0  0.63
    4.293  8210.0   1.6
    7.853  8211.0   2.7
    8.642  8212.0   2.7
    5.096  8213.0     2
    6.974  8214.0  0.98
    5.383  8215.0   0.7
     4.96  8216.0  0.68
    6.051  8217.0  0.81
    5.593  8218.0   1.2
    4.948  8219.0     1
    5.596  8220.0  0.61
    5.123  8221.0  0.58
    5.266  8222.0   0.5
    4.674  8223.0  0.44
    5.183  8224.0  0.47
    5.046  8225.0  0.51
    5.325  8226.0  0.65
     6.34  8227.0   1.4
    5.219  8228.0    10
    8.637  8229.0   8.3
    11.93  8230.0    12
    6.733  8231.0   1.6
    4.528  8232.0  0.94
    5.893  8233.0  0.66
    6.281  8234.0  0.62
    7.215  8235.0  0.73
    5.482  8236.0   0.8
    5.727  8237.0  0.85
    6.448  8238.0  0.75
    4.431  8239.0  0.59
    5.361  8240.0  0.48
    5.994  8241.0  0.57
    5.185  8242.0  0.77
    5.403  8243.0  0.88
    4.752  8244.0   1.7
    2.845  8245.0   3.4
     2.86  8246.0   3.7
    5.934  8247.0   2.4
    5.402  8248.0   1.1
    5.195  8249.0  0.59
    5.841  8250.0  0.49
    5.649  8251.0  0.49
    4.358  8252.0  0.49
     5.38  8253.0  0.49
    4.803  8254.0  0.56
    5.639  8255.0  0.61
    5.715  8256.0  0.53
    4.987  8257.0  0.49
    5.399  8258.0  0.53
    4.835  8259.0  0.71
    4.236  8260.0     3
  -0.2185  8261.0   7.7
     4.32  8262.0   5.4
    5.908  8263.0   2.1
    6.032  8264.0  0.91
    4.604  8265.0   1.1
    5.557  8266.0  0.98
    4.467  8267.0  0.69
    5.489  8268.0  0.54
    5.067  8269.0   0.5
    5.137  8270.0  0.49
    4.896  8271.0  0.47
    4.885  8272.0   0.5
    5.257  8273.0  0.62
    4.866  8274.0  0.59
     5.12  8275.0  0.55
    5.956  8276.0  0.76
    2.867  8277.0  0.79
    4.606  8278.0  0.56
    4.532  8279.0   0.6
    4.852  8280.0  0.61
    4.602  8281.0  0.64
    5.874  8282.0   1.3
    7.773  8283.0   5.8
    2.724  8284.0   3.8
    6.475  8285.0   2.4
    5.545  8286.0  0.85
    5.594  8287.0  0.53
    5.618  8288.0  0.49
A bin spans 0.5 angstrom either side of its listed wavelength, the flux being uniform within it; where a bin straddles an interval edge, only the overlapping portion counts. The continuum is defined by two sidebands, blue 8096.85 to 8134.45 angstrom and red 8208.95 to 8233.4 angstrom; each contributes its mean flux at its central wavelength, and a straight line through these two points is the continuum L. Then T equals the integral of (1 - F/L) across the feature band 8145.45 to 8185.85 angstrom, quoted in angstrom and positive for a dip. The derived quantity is 6.1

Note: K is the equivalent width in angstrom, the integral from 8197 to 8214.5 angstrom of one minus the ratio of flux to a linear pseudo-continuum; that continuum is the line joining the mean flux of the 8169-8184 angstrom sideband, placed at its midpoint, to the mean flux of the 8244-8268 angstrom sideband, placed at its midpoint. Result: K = -4.3 angstrom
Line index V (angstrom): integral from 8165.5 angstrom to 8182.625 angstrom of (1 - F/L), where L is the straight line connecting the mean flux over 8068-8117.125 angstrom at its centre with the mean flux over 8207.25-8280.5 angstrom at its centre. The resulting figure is 2.14 angstrom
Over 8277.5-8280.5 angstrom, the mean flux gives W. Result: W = 4.66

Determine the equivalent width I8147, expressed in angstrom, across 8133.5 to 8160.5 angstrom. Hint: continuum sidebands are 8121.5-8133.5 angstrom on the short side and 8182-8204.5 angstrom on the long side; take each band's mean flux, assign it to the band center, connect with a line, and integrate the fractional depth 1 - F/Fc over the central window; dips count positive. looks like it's 1.42 angstrom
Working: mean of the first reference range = 5.97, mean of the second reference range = 5.19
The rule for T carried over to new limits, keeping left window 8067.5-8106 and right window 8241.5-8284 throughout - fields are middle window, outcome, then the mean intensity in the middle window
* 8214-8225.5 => -0.8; 5.33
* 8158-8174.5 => 1.0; 4.75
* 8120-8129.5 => -2.4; 6.45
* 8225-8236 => -3.8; 6.67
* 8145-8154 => 0.3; 4.96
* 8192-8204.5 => -0.8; 5.32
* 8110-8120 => 0.7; 4.79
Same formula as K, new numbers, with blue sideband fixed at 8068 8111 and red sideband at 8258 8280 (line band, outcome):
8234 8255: -2.1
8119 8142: -4.4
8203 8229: -4.2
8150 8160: -0.1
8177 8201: -0.9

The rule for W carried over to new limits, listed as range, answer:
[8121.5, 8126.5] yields 6.67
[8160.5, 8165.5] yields 5.28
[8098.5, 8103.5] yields 5.62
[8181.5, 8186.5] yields 4.83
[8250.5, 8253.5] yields 5.13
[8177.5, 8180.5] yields 4.94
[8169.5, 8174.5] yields 3.61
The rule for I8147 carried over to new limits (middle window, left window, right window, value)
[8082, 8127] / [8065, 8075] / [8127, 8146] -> 1.1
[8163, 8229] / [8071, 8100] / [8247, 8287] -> -2.6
